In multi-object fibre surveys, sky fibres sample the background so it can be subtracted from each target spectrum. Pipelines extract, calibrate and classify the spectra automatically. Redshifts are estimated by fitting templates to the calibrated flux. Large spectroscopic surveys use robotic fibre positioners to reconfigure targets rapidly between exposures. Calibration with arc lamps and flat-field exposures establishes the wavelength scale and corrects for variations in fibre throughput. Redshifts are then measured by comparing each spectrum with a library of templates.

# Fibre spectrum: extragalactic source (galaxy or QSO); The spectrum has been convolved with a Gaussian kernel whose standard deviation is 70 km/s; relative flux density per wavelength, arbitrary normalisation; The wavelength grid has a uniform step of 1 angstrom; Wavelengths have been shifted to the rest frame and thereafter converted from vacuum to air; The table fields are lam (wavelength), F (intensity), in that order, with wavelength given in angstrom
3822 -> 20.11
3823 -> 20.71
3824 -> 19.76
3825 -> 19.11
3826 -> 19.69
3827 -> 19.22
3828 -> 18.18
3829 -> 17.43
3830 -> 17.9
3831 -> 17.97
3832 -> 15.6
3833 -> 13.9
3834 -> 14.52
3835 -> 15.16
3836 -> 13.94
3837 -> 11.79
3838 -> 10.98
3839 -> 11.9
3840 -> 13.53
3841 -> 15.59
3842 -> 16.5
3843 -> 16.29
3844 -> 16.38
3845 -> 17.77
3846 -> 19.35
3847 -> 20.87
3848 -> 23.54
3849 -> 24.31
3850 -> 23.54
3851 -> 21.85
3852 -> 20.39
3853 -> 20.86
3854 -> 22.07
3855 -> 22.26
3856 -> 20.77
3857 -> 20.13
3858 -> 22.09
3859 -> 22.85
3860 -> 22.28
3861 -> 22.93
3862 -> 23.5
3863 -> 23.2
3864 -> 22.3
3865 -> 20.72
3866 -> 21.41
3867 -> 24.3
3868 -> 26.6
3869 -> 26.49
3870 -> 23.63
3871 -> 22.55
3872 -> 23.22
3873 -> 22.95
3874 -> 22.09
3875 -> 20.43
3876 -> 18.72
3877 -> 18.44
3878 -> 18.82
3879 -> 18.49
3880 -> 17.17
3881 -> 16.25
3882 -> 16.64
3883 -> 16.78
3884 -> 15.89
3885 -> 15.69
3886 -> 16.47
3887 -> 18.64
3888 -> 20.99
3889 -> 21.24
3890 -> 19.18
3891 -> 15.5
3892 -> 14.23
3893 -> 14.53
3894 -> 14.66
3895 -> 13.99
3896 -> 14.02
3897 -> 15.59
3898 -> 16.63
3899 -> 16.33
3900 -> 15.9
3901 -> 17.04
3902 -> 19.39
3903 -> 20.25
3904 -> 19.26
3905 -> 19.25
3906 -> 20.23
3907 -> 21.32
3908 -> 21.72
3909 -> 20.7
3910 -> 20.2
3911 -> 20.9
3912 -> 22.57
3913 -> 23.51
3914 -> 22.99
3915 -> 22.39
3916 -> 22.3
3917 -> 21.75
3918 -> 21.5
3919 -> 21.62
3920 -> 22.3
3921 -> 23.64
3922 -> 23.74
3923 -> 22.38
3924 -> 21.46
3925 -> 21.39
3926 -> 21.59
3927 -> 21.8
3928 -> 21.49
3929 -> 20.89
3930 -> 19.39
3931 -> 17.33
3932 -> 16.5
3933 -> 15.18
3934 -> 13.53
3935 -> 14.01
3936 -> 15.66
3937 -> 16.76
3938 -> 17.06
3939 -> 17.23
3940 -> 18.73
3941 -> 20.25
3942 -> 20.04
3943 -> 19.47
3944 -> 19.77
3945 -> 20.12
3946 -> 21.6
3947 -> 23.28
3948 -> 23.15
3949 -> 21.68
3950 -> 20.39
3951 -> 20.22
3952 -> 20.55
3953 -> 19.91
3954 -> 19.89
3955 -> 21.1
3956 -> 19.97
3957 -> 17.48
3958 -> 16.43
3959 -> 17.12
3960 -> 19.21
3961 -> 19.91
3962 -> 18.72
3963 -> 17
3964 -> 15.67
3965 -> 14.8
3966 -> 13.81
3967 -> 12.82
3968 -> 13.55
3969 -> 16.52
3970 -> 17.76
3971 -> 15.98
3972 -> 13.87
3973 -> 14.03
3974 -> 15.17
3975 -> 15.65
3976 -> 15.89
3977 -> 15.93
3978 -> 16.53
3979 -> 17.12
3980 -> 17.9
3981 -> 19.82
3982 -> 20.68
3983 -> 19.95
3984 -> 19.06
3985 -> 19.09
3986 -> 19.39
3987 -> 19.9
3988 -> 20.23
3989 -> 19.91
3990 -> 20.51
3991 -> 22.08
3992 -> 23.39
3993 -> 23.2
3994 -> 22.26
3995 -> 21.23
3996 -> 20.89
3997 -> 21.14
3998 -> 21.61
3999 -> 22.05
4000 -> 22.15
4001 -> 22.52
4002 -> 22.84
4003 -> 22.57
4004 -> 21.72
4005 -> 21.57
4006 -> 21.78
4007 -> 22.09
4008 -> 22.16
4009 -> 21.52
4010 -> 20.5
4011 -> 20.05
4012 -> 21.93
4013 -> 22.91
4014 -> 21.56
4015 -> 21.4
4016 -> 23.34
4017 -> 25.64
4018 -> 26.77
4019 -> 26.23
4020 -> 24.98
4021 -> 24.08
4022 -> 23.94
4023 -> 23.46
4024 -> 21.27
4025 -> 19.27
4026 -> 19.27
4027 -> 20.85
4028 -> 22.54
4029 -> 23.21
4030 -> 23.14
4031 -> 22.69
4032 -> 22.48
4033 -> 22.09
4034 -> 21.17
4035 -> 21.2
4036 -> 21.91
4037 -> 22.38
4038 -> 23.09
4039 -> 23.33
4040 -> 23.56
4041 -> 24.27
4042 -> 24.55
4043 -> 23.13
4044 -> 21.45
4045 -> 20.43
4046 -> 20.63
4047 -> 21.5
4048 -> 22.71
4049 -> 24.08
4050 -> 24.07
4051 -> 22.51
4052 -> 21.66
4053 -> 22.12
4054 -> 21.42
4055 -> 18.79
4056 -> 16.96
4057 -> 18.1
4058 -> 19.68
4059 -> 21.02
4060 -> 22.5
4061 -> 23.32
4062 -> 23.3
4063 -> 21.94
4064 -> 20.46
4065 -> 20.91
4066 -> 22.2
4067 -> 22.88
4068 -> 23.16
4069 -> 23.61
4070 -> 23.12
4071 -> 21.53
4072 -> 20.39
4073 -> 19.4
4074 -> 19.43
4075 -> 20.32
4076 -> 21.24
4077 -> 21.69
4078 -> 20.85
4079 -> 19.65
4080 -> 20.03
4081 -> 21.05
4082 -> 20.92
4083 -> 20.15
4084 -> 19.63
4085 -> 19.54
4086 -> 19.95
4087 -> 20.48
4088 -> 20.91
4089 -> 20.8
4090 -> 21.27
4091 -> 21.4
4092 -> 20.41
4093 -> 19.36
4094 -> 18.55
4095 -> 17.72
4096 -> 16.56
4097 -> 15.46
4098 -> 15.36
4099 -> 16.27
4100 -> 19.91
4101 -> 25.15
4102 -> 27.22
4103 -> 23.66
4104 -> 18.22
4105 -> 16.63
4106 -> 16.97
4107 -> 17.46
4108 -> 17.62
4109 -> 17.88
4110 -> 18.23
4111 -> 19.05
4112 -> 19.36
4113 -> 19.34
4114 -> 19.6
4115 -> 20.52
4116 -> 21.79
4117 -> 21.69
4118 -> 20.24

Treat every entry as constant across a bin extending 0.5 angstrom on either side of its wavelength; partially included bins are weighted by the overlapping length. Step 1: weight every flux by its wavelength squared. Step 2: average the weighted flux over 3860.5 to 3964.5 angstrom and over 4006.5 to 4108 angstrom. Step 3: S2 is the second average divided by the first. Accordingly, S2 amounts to 1.17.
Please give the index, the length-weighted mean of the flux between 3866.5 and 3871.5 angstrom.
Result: 24.7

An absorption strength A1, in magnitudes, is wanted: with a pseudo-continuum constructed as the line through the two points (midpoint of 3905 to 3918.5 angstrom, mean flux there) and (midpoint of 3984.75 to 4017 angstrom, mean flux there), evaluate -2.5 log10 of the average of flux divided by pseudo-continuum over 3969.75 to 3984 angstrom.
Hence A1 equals 0.27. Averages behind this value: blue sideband 21.6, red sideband 21.6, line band 16.9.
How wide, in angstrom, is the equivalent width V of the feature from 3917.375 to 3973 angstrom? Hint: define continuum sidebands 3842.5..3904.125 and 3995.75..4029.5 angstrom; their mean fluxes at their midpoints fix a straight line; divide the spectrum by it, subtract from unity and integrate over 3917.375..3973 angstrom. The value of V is 5.9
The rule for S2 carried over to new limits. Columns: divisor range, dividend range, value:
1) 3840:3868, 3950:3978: 0.86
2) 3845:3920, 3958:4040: 1.07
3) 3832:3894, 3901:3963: 1.08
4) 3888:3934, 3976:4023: 1.15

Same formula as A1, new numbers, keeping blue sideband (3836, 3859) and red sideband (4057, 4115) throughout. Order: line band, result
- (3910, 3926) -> -0.16 mag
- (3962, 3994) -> 0.11 mag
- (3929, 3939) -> 0.17 mag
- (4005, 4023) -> -0.16 mag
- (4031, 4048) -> -0.12 mag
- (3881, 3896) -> 0.14 mag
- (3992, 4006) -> -0.12 mag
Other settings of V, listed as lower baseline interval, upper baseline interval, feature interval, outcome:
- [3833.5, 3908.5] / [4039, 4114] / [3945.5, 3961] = -0.4 angstrom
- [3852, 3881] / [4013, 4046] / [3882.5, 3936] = 7.1 angstrom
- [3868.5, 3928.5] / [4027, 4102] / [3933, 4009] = 4.9 angstrom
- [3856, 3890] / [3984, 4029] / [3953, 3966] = 2.1 angstrom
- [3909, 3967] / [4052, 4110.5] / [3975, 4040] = -5.0 angstrom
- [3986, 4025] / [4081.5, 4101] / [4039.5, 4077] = -2.3 angstrom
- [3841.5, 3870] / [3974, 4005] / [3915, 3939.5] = 1.4 angstrom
